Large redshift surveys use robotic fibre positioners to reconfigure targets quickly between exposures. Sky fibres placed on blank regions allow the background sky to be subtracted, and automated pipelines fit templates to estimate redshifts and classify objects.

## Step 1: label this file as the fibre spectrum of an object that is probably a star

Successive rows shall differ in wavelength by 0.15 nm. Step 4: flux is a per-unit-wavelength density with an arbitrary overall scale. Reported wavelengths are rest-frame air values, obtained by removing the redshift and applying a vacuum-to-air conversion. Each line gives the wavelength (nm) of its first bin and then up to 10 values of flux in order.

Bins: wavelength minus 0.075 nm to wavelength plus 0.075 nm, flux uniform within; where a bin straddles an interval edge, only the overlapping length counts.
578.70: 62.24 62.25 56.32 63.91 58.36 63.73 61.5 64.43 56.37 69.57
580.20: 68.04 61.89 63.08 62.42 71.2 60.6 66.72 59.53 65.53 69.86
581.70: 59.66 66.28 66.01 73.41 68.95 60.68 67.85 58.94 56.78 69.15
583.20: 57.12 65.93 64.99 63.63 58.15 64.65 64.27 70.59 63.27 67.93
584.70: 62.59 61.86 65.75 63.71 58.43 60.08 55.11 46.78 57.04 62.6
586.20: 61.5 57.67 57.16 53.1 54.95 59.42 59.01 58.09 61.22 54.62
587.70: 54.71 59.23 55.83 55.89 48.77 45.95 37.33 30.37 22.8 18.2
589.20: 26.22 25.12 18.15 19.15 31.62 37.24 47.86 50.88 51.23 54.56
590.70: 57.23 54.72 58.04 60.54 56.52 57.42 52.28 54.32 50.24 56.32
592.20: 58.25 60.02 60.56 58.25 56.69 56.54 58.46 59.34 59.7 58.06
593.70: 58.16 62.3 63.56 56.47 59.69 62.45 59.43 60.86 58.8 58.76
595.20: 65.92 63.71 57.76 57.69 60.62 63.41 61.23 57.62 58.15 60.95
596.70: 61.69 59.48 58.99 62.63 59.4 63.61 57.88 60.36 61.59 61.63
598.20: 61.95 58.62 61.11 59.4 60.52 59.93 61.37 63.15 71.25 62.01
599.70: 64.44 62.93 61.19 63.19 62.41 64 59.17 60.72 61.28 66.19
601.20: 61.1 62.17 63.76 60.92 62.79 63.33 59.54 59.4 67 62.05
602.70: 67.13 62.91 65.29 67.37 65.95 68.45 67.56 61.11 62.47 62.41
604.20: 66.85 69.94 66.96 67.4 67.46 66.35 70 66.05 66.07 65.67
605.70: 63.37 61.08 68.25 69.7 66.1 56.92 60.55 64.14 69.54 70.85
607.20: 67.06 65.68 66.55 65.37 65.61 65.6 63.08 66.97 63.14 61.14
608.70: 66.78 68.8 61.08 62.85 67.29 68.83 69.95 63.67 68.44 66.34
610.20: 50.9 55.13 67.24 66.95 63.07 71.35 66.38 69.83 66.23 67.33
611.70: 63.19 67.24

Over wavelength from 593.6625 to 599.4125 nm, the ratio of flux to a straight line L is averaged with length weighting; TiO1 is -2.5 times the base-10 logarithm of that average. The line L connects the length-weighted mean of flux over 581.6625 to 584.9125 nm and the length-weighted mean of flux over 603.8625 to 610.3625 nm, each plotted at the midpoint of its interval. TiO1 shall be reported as 0.07 mag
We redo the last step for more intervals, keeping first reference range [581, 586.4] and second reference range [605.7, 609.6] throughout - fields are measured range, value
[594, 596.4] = 0.065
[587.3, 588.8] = 0.238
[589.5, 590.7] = 0.469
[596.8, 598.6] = 0.065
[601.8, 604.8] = 0.000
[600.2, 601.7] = 0.042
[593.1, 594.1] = 0.069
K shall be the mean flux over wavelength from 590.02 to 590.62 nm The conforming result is 51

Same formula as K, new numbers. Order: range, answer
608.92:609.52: 65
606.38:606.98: 62.9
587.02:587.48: 59.4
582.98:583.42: 64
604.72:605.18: 67.9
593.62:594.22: 60.1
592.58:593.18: 57.5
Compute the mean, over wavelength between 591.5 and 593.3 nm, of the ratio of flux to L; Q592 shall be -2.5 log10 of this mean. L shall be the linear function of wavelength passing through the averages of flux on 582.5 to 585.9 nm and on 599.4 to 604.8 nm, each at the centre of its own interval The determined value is 0.11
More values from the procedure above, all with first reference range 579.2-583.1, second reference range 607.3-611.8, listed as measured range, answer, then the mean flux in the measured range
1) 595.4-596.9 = 0.08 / 59.9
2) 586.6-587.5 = 0.12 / 57.7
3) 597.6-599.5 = 0.06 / 61.6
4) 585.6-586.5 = 0.13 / 57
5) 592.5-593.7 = 0.11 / 58.3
